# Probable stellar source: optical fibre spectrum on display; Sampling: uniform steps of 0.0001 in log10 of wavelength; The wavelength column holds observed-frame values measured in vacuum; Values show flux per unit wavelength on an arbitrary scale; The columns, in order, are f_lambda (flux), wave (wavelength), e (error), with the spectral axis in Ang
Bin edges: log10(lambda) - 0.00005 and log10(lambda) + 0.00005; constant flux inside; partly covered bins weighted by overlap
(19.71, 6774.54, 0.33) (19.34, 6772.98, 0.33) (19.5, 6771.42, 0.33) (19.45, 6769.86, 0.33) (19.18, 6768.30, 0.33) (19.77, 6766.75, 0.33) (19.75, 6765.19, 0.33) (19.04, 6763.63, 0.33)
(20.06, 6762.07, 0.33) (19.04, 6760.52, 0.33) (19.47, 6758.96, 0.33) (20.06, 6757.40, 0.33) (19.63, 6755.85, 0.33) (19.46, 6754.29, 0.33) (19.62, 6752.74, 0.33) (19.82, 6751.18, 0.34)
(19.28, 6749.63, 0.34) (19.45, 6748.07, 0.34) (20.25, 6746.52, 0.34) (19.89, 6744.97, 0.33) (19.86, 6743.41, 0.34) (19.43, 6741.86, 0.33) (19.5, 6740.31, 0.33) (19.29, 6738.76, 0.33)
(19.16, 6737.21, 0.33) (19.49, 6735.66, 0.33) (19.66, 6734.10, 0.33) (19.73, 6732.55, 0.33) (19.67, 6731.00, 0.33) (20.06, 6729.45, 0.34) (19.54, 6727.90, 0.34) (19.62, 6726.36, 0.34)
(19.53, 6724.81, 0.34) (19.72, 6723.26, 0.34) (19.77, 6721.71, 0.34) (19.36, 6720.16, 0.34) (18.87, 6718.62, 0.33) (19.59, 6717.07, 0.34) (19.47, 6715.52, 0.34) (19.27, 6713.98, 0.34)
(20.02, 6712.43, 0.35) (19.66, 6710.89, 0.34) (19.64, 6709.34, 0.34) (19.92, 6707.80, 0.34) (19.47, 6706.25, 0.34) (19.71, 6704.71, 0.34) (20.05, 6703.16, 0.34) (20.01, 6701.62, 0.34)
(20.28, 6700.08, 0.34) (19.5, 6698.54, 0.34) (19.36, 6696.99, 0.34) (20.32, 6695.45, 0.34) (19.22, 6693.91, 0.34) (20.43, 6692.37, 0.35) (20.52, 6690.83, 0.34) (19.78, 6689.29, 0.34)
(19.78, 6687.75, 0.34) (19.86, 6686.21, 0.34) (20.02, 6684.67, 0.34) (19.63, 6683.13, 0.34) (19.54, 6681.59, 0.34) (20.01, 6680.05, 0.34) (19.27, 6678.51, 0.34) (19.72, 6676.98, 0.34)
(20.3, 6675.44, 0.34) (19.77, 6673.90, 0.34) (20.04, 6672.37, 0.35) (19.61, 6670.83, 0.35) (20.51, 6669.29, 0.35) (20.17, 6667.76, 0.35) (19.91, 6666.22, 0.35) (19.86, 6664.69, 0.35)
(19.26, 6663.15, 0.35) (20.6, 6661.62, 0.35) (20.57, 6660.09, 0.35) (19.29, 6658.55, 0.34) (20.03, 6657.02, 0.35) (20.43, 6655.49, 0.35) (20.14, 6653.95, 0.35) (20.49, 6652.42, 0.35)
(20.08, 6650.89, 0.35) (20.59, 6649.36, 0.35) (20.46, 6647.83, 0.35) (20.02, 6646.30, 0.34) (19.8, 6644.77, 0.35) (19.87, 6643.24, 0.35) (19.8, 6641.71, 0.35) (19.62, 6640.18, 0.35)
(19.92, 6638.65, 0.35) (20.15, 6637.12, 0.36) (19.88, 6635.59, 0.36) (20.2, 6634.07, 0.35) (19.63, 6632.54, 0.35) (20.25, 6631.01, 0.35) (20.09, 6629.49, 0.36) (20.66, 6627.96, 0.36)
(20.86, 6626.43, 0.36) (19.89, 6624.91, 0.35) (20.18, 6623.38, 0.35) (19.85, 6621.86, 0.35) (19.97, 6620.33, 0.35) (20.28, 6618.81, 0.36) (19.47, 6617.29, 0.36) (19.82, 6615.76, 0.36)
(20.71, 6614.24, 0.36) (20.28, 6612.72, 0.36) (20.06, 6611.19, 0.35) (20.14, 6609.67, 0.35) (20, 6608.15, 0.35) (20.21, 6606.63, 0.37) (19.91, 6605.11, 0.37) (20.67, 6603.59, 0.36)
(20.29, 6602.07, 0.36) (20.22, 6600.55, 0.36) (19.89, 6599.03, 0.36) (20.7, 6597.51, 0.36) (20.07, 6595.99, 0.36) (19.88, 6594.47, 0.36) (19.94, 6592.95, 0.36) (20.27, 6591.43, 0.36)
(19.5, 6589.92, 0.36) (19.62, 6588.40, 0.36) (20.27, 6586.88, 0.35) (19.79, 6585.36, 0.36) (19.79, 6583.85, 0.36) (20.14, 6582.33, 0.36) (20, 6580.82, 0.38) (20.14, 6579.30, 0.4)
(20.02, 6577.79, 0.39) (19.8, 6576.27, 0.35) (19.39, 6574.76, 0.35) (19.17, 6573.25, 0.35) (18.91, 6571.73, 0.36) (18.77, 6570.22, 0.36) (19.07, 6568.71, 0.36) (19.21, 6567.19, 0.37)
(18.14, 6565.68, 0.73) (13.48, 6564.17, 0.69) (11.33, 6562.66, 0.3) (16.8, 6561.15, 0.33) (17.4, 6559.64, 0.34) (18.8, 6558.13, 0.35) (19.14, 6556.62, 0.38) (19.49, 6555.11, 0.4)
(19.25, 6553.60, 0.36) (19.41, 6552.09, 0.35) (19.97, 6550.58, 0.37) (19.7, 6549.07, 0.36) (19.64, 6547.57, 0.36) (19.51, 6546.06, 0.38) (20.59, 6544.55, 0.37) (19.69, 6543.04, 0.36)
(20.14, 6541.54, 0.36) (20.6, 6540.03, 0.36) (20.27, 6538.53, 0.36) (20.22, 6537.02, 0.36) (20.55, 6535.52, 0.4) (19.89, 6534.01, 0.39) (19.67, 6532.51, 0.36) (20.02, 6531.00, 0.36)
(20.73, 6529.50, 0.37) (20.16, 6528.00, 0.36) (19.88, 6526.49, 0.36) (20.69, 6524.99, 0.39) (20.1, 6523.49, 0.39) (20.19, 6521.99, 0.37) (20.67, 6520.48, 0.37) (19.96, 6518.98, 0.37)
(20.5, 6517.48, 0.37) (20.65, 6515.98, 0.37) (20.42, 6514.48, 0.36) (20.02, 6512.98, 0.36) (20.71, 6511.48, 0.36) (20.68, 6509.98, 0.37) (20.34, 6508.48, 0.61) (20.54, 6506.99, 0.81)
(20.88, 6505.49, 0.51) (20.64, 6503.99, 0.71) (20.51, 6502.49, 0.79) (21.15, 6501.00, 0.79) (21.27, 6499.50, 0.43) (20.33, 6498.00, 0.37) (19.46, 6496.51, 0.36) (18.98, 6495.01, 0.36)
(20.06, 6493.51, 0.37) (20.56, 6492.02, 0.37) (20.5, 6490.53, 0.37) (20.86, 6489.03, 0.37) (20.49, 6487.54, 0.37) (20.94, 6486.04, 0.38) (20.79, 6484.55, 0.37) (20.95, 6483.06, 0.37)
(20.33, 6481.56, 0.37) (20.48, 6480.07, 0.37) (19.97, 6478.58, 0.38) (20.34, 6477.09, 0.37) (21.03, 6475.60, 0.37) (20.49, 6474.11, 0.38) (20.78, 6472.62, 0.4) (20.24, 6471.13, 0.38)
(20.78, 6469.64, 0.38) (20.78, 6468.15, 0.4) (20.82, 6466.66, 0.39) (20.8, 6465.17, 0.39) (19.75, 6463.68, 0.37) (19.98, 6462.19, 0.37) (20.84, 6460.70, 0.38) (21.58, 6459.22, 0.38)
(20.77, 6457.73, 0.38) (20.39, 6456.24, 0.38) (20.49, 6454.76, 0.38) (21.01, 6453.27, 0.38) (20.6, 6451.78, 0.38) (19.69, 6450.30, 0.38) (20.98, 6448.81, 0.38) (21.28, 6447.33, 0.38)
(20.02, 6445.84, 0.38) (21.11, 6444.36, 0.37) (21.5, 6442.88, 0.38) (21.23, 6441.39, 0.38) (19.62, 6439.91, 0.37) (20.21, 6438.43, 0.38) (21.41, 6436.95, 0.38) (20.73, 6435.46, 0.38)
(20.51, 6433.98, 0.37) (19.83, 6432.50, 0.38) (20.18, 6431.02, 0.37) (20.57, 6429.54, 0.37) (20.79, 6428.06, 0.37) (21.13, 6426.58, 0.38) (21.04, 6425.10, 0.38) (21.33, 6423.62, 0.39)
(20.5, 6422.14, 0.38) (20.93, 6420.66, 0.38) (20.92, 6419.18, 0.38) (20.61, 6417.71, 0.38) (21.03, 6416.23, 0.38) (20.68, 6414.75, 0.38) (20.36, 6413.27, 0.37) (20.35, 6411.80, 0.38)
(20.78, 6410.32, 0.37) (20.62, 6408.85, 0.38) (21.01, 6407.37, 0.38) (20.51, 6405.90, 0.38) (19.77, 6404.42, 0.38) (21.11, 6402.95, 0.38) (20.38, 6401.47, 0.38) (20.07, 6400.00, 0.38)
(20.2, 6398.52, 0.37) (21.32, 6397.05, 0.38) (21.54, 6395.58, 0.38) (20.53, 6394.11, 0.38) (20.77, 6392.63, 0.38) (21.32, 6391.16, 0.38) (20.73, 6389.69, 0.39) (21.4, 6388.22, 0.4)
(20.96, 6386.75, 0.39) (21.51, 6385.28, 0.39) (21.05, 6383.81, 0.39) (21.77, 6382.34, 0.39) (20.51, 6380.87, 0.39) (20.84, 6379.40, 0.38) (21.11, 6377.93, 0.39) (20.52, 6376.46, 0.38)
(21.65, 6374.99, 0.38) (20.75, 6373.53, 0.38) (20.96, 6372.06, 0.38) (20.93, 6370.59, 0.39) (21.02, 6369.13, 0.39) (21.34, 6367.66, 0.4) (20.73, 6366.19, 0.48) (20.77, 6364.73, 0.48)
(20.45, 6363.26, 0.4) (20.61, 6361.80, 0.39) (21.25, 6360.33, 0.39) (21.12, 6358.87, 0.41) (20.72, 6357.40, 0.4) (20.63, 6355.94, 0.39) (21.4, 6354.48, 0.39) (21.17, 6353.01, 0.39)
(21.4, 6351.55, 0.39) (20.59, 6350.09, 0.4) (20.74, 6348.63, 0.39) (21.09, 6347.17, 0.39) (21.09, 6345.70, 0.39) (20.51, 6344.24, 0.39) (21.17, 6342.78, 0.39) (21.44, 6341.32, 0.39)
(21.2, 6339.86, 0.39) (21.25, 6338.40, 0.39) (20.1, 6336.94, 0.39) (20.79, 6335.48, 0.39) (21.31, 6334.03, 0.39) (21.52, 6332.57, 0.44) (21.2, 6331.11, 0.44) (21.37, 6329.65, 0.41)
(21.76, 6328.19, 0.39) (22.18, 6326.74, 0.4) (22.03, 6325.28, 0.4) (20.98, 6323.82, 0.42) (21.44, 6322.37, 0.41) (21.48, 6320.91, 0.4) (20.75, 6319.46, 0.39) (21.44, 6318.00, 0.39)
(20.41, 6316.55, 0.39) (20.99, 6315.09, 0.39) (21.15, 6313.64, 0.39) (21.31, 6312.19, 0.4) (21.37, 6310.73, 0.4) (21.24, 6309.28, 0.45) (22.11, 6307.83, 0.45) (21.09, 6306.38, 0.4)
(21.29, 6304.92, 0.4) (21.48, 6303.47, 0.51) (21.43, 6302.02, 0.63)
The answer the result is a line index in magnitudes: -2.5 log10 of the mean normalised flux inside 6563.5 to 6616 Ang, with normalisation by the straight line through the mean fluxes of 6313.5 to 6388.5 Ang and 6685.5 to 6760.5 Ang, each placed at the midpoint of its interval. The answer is 0.03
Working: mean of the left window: 21.1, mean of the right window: 19.7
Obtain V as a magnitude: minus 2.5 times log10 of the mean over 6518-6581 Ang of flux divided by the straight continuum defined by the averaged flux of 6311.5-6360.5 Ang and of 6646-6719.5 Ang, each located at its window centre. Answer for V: 0.06 mag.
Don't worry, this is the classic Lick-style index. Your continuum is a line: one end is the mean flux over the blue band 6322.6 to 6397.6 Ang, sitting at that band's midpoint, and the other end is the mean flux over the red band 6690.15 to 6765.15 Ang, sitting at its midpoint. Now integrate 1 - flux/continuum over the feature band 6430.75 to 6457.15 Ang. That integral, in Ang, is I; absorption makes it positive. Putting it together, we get 0.2 Ang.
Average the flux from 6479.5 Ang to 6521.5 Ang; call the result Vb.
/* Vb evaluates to 20.5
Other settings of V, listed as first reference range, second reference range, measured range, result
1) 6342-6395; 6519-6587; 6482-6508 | -0.036 mag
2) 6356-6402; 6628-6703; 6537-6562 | 0.053 mag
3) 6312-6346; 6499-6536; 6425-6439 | 0.008 mag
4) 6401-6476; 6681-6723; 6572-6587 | 0.020 mag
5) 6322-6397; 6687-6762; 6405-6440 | 0.009 mag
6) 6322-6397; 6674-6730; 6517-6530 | 0.007 mag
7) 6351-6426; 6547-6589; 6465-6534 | -0.046 mag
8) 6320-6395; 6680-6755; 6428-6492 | 0.004 mag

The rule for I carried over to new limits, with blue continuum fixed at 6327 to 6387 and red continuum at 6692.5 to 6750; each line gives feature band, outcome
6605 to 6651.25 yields -0.2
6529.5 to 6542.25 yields 0.1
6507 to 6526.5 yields 0.0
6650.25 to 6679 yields -0.2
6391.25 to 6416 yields 0.3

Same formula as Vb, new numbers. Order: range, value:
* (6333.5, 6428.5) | 20.9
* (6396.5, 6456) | 20.7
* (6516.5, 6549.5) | 20.2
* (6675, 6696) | 19.9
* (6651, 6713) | 19.9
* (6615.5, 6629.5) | 20.1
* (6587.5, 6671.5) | 20.1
